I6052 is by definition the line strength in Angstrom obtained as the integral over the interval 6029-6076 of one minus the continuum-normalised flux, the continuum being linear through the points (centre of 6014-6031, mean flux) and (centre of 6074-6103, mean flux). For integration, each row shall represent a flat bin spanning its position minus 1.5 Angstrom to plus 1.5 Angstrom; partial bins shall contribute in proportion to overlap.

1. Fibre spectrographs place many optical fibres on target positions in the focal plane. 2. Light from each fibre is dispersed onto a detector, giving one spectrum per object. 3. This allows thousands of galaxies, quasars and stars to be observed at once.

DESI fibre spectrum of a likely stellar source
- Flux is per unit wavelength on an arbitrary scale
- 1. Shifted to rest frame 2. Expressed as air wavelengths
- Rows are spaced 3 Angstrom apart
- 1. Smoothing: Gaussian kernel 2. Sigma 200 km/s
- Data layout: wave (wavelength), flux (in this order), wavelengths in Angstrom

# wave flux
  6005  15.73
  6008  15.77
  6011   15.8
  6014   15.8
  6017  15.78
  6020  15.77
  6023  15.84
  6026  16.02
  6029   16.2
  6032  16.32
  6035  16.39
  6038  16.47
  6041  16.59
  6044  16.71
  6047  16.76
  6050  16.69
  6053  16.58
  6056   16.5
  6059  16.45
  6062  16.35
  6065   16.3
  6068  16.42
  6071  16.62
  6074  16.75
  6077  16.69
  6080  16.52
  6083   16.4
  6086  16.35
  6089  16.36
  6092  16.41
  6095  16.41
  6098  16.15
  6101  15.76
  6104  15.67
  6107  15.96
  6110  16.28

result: -1.17 Angstrom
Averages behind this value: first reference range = 15.9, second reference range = 16.3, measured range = 16.5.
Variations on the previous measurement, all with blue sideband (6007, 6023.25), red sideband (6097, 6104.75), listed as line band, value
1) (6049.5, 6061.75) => -0.5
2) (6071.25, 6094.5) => -1.0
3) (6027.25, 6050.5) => -1.0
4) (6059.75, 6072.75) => -0.5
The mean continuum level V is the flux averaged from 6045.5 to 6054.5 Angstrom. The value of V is 16.7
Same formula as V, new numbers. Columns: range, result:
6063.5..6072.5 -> 16.4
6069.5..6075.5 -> 16.7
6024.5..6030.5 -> 16.1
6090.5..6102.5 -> 16.2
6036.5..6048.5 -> 16.6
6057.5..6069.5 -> 16.4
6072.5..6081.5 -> 16.7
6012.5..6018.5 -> 15.8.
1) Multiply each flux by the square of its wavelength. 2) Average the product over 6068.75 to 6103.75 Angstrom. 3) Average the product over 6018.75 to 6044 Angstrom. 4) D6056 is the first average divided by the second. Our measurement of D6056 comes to 1.03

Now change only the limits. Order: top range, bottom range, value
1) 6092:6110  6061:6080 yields 0.98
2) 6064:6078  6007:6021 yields 1.07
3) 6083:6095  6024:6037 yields 1.03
